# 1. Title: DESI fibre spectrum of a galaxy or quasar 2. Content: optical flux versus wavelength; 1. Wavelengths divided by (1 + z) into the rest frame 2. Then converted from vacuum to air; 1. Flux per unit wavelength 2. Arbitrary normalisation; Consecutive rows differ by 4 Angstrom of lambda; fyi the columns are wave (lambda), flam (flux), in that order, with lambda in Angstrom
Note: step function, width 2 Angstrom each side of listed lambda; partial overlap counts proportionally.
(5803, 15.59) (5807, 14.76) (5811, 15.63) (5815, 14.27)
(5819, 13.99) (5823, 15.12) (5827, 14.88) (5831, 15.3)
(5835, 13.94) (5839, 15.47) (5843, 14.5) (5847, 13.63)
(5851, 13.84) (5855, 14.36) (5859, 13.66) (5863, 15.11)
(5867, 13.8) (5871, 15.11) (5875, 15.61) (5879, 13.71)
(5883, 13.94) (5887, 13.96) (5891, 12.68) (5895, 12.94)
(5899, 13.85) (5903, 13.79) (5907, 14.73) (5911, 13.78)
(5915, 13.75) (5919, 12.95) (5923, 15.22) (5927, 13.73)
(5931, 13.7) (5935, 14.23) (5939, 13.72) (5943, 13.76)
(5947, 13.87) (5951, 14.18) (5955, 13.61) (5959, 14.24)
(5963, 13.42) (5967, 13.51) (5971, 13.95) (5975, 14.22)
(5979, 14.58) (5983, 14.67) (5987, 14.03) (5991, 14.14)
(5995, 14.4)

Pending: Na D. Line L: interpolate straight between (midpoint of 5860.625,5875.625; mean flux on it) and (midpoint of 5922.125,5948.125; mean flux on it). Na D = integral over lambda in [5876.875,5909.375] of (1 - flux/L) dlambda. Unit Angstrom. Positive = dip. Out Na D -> 1.8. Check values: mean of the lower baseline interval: 14.8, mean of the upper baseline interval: 14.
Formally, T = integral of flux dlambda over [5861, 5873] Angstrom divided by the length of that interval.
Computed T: 14.7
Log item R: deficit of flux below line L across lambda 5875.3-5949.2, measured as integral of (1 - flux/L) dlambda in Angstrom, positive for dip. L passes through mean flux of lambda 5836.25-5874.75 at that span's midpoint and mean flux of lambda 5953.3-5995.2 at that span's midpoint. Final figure 2.16 Angstrom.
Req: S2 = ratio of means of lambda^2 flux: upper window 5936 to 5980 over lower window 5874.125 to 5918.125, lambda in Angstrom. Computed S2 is 1.03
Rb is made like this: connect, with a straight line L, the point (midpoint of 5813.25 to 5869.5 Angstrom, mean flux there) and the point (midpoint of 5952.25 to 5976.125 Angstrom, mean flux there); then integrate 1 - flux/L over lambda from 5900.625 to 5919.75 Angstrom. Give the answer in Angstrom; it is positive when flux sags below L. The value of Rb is 0.31 Angstrom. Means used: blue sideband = 14.4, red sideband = 13.8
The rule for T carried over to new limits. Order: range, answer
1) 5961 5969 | 13.5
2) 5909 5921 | 13.5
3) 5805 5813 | 15.2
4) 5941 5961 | 13.9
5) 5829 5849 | 14.6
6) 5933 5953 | 14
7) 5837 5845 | 15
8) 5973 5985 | 14.5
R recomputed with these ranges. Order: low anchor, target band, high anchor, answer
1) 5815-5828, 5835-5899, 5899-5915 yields 0.7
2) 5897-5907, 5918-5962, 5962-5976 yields -0.2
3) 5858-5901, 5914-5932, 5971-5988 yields 0.4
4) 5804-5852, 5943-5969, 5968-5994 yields 0.9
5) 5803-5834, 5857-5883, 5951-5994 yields 0.2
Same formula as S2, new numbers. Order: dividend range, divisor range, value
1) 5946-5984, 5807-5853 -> 1.00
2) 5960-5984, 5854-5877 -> 1.00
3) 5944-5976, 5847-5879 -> 0.99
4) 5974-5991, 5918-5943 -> 1.05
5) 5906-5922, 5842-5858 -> 1.01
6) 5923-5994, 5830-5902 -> 1.02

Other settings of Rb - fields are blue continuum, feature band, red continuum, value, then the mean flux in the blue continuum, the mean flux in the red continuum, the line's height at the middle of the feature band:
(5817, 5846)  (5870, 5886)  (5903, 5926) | -0.2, 14.7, 14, 14.3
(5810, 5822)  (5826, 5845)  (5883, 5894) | -0.7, 14.6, 13.4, 14.3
